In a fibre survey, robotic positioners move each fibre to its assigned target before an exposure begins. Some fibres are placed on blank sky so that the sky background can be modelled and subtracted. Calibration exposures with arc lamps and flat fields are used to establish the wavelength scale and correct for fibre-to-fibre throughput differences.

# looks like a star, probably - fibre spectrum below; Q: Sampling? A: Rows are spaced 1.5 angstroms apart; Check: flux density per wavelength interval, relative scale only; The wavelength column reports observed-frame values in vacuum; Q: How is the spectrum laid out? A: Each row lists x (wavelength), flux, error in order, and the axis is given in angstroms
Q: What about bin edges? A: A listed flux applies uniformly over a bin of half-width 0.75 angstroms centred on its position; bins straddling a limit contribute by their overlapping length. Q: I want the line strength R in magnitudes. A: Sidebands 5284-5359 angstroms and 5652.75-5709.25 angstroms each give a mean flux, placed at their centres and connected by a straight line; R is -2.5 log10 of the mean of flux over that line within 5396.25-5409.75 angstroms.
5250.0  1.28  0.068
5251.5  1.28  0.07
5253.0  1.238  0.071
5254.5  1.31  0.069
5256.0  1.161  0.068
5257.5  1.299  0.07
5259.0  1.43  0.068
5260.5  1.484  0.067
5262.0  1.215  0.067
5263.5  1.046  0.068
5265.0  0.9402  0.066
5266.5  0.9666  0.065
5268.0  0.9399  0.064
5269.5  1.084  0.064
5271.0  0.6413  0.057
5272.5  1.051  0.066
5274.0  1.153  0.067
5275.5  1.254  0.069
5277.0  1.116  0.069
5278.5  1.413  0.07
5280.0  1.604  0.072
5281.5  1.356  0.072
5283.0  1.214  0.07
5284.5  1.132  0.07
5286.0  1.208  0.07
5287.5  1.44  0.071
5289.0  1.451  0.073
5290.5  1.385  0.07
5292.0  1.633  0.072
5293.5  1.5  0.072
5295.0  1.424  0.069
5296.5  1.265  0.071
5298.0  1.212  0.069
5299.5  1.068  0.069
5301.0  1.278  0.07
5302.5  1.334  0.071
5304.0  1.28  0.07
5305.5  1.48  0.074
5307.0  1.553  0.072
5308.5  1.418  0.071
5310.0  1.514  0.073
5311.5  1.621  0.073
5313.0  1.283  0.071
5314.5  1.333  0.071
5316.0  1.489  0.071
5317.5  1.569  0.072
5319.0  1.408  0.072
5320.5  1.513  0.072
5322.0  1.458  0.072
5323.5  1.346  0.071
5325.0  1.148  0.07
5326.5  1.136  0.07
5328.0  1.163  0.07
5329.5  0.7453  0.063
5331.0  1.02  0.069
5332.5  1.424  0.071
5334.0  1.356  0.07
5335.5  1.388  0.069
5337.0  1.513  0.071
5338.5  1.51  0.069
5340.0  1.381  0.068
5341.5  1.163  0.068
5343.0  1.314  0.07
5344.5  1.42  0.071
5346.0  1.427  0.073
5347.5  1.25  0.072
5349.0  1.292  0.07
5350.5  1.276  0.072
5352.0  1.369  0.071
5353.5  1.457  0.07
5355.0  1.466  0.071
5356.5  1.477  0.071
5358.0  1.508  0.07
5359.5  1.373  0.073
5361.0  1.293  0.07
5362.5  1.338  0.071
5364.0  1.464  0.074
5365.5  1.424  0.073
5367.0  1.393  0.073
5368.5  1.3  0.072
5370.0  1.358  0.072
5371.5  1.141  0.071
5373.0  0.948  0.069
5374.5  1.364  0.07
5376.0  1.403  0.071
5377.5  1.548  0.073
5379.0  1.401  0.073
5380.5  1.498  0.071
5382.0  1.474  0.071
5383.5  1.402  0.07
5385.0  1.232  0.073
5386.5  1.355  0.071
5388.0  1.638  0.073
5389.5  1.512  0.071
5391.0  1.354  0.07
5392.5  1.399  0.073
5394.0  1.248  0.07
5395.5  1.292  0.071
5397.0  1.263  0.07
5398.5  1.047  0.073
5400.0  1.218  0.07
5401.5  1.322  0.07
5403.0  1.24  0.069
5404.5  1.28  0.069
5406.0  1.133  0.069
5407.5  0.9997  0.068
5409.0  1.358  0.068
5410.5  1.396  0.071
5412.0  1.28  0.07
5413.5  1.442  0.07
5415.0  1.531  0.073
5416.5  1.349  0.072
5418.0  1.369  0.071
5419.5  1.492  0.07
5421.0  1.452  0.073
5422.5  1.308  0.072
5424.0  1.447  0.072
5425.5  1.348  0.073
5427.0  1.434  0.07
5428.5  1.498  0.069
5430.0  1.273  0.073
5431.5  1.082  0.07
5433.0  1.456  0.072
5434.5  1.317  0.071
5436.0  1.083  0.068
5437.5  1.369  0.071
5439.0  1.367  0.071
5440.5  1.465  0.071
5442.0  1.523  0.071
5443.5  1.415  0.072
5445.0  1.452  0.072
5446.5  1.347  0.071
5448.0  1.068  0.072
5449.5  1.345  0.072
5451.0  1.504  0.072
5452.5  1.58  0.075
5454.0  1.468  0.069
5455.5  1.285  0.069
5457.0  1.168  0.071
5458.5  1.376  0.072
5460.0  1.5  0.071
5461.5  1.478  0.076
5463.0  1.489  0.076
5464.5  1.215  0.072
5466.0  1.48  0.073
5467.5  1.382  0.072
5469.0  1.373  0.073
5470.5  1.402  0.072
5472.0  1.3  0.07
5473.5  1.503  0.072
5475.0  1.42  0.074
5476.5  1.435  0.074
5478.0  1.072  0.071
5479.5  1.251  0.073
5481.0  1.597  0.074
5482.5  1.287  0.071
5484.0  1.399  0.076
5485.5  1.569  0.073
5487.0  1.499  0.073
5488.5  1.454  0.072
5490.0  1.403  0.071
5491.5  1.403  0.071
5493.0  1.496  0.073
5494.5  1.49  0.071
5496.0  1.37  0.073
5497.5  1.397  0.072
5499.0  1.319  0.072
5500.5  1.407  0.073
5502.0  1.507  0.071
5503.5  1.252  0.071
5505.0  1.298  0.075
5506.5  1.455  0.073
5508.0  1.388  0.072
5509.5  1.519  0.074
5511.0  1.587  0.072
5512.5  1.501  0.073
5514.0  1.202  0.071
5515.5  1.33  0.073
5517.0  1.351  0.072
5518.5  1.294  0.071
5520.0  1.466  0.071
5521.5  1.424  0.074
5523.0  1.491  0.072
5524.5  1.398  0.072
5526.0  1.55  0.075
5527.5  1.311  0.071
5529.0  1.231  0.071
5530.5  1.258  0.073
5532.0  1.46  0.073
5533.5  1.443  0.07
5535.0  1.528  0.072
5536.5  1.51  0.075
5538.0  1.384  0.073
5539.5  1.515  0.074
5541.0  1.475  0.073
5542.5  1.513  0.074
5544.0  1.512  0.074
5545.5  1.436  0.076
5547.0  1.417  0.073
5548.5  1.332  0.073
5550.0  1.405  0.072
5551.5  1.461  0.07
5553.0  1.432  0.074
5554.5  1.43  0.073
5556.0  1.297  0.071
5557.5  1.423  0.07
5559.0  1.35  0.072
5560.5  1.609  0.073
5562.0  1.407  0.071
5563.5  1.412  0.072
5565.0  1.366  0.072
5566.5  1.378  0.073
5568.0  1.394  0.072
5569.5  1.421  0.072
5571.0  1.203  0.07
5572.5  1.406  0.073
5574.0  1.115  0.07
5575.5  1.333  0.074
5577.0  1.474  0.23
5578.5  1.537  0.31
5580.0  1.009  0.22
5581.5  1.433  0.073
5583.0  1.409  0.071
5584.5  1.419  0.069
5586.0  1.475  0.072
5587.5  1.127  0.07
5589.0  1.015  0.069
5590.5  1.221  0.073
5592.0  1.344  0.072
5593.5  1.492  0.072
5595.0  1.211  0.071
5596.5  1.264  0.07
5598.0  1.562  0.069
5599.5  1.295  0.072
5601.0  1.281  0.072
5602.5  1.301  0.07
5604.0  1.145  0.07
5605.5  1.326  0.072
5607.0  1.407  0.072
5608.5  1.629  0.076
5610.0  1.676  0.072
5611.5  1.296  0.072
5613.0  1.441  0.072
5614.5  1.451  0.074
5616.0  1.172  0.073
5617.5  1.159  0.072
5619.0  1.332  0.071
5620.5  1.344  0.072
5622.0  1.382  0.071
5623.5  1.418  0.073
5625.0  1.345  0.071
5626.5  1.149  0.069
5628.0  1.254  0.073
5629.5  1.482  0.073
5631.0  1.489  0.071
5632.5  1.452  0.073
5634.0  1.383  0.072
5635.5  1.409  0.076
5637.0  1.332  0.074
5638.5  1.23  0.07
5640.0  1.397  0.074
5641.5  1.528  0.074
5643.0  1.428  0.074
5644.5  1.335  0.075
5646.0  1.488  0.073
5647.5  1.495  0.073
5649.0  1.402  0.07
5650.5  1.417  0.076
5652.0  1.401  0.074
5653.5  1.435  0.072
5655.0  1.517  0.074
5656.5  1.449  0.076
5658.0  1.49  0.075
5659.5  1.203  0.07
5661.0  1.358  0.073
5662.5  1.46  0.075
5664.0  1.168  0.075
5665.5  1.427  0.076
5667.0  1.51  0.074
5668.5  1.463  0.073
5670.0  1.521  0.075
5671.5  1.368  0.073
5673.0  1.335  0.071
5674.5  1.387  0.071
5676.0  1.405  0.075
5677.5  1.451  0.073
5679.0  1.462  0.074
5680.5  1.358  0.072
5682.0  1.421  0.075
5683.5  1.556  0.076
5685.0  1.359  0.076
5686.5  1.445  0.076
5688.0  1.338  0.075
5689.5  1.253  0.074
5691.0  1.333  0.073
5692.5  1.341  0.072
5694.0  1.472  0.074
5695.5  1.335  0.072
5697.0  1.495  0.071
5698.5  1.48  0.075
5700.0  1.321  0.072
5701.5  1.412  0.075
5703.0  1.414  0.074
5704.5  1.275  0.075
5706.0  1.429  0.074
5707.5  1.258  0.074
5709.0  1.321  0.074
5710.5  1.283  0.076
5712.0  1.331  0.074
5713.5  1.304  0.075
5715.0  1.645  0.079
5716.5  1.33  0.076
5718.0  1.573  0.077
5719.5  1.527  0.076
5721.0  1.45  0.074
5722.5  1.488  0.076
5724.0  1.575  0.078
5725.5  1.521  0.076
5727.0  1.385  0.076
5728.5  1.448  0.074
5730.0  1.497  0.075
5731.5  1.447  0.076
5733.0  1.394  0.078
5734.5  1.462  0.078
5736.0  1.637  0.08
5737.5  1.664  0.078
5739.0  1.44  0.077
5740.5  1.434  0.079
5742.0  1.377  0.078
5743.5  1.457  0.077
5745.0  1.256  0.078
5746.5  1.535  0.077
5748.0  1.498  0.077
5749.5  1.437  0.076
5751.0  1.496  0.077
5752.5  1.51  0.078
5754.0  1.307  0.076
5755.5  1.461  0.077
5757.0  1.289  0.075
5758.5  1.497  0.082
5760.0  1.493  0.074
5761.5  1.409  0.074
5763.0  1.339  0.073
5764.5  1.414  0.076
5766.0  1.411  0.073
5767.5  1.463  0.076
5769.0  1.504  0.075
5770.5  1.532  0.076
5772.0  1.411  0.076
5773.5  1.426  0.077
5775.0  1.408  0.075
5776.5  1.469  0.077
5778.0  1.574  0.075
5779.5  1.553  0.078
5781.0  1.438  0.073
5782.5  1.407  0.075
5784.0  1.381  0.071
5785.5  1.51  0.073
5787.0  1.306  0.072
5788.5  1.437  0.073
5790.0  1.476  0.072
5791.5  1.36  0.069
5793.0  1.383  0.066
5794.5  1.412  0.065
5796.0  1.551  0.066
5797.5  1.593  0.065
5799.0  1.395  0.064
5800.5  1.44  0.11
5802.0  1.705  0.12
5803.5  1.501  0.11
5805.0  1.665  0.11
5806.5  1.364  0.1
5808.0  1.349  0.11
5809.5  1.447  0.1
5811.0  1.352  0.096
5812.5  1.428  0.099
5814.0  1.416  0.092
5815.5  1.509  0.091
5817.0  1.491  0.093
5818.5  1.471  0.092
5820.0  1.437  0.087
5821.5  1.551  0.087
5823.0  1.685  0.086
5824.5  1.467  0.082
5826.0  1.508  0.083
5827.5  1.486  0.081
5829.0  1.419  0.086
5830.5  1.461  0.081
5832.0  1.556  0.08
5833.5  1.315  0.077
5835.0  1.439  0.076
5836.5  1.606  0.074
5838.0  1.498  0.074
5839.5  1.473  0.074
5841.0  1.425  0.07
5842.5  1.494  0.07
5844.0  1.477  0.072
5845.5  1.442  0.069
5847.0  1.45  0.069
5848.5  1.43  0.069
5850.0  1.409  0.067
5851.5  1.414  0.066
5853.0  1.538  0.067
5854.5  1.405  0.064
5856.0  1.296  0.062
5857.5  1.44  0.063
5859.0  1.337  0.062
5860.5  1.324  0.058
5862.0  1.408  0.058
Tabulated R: 0.13 mag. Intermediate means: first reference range 1.36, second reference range 1.4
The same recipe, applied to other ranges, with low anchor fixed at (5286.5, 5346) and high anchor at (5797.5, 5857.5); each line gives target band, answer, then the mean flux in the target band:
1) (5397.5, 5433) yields 0.05 mag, 1.32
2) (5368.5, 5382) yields 0.03 mag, 1.34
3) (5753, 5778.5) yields 0.01 mag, 1.44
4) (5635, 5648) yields 0.02 mag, 1.4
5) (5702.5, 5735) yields 0.01 mag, 1.43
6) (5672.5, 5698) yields 0.03 mag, 1.4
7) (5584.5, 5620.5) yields 0.07 mag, 1.33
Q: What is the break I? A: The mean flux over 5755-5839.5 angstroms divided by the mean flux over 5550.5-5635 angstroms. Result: 1.1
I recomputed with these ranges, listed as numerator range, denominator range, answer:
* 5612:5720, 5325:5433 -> 1.04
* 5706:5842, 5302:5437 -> 1.08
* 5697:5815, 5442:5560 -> 1.03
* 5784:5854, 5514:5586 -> 1.05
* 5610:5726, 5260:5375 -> 1.07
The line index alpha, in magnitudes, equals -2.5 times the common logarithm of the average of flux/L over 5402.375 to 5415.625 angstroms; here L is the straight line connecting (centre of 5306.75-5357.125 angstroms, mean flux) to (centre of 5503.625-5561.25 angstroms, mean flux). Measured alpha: 0.07 mag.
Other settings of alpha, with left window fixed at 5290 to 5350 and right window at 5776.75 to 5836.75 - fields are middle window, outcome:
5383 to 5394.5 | -0.02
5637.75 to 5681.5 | 0.02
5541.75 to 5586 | 0.01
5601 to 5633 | 0.05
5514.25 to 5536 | 0.01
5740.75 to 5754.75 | 0.02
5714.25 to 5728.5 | -0.04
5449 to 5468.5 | -0.02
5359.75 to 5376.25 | 0.04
